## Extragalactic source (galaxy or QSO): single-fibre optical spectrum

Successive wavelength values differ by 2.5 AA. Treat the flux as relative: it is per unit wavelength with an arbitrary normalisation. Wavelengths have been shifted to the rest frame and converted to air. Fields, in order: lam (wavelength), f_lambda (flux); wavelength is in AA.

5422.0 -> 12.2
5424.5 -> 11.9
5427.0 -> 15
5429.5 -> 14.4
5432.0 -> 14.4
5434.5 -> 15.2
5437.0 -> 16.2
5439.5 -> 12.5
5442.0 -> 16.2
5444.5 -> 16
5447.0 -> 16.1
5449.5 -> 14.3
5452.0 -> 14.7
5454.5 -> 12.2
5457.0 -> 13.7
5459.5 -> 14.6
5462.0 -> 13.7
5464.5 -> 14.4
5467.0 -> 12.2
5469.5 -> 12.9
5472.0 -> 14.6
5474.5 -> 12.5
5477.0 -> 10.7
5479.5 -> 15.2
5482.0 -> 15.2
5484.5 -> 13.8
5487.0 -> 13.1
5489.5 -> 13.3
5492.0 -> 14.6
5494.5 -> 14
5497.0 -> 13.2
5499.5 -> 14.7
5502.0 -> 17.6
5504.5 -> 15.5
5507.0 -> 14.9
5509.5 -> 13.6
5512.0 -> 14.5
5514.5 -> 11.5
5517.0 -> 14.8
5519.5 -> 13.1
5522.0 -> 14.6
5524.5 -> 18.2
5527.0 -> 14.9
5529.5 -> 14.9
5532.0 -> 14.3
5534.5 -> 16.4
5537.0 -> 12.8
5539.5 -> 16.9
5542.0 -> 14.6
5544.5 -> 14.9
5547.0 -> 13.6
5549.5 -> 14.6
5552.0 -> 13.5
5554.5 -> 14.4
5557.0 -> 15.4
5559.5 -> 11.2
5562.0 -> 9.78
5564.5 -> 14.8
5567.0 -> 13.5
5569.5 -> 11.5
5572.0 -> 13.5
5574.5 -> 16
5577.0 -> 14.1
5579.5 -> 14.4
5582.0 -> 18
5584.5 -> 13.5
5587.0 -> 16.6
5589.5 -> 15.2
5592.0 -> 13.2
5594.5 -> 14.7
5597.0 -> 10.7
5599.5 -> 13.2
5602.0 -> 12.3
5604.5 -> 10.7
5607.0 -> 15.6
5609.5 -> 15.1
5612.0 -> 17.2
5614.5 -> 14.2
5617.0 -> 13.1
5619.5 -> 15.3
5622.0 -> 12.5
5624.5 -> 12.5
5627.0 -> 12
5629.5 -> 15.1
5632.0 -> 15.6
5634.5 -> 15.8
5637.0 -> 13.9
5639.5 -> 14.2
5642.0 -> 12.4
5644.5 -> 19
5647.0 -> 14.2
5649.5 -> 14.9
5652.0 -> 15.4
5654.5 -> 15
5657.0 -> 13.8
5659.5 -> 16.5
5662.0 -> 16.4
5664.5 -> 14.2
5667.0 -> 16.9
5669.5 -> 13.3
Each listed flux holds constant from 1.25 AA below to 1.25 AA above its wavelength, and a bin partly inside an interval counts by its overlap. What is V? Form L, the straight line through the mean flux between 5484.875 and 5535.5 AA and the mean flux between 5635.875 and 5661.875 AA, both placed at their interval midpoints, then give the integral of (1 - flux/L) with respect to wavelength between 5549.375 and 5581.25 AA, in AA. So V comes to 2.4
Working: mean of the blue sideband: 14.6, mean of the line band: 13.6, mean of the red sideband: 15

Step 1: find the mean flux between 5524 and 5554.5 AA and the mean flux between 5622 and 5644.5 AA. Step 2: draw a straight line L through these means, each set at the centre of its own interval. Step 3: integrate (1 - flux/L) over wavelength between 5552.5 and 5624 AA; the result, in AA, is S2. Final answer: 2.9 AA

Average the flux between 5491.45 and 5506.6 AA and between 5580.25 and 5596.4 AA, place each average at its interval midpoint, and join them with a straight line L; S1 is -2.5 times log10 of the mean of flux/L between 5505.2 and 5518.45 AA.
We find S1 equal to 0.08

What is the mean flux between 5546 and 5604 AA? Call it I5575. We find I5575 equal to 13.8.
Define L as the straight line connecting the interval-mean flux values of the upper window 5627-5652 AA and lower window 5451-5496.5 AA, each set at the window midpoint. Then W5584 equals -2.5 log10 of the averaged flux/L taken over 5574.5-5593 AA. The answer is -0.05 mag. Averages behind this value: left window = 13.6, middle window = 15.1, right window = 14.9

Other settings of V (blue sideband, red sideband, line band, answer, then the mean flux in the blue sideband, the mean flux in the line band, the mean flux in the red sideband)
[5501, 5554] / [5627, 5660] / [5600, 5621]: 1.03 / 14.7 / 14.1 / 14.9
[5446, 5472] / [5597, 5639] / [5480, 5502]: -0.53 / 13.9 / 14.2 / 13.9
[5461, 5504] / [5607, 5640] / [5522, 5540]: -1.66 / 13.9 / 15.4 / 14.4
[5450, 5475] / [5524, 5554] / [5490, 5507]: -0.78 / 13.6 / 14.9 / 14.9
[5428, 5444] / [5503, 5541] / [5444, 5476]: 1.98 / 14.9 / 13.9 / 14.7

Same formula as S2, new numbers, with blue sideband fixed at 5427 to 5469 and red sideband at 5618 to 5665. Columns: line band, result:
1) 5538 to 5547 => -0.37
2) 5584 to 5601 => 0.86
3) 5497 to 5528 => -0.56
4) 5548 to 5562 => 1.06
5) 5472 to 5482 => 0.78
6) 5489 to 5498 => 0.40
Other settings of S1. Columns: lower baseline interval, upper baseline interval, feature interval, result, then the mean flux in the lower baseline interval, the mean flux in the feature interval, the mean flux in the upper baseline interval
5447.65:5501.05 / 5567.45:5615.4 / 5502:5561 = -0.04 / 13.7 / 14.5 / 14.2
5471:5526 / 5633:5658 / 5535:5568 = 0.04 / 14.2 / 13.9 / 14.9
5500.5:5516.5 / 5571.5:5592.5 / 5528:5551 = 0.00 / 14.6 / 14.8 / 15.1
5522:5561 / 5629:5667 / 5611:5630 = 0.08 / 14.7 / 13.9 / 15.2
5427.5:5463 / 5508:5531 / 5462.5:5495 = 0.07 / 14.6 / 13.6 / 14.5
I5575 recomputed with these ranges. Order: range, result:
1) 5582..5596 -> 14.9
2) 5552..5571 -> 13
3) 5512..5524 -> 13.9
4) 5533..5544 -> 15.1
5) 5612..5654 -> 14.5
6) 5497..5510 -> 15.2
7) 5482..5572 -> 14.2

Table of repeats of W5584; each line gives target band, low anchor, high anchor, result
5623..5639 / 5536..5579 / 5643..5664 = 0.08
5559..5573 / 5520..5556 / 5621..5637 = 0.17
